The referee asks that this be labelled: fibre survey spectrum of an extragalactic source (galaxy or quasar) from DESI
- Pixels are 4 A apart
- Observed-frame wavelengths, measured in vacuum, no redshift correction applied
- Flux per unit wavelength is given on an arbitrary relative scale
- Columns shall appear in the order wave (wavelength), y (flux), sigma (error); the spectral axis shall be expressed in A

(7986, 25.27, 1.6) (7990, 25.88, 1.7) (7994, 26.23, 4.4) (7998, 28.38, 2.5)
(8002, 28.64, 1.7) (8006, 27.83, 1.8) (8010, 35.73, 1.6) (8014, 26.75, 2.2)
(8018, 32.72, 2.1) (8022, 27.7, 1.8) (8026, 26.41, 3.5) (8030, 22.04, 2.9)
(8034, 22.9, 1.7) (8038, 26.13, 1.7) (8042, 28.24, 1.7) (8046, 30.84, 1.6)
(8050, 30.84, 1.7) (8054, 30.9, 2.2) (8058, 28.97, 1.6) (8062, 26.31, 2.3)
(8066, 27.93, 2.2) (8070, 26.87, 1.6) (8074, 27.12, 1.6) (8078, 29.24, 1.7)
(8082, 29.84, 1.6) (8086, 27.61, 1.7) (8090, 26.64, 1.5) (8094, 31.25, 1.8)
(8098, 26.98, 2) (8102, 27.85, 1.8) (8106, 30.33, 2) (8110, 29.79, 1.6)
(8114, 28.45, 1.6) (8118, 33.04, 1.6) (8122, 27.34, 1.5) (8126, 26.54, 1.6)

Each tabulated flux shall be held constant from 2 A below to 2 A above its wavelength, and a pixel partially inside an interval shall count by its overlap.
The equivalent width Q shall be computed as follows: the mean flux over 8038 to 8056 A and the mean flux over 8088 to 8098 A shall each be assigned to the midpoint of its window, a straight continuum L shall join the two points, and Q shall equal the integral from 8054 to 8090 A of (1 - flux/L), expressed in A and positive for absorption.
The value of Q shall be 1.3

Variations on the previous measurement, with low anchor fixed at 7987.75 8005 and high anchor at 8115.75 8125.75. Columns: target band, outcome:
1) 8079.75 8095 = 0.12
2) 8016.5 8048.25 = 0.98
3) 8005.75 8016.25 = -1.14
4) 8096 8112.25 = 0.27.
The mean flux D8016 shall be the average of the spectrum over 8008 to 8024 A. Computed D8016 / 30.7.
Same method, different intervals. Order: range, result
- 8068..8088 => 28.1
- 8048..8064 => 29.3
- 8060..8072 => 27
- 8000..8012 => 30.7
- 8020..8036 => 24.8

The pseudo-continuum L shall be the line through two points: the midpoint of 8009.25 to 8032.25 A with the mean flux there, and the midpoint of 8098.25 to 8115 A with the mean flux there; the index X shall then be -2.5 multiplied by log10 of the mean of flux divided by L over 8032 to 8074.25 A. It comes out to 0.02 mag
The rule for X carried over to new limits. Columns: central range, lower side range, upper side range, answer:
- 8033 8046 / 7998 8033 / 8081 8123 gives 0.069 mag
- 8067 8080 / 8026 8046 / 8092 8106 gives -0.007 mag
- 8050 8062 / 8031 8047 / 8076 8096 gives -0.082 mag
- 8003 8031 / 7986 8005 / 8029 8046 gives -0.090 mag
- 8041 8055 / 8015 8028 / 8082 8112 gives -0.057 mag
